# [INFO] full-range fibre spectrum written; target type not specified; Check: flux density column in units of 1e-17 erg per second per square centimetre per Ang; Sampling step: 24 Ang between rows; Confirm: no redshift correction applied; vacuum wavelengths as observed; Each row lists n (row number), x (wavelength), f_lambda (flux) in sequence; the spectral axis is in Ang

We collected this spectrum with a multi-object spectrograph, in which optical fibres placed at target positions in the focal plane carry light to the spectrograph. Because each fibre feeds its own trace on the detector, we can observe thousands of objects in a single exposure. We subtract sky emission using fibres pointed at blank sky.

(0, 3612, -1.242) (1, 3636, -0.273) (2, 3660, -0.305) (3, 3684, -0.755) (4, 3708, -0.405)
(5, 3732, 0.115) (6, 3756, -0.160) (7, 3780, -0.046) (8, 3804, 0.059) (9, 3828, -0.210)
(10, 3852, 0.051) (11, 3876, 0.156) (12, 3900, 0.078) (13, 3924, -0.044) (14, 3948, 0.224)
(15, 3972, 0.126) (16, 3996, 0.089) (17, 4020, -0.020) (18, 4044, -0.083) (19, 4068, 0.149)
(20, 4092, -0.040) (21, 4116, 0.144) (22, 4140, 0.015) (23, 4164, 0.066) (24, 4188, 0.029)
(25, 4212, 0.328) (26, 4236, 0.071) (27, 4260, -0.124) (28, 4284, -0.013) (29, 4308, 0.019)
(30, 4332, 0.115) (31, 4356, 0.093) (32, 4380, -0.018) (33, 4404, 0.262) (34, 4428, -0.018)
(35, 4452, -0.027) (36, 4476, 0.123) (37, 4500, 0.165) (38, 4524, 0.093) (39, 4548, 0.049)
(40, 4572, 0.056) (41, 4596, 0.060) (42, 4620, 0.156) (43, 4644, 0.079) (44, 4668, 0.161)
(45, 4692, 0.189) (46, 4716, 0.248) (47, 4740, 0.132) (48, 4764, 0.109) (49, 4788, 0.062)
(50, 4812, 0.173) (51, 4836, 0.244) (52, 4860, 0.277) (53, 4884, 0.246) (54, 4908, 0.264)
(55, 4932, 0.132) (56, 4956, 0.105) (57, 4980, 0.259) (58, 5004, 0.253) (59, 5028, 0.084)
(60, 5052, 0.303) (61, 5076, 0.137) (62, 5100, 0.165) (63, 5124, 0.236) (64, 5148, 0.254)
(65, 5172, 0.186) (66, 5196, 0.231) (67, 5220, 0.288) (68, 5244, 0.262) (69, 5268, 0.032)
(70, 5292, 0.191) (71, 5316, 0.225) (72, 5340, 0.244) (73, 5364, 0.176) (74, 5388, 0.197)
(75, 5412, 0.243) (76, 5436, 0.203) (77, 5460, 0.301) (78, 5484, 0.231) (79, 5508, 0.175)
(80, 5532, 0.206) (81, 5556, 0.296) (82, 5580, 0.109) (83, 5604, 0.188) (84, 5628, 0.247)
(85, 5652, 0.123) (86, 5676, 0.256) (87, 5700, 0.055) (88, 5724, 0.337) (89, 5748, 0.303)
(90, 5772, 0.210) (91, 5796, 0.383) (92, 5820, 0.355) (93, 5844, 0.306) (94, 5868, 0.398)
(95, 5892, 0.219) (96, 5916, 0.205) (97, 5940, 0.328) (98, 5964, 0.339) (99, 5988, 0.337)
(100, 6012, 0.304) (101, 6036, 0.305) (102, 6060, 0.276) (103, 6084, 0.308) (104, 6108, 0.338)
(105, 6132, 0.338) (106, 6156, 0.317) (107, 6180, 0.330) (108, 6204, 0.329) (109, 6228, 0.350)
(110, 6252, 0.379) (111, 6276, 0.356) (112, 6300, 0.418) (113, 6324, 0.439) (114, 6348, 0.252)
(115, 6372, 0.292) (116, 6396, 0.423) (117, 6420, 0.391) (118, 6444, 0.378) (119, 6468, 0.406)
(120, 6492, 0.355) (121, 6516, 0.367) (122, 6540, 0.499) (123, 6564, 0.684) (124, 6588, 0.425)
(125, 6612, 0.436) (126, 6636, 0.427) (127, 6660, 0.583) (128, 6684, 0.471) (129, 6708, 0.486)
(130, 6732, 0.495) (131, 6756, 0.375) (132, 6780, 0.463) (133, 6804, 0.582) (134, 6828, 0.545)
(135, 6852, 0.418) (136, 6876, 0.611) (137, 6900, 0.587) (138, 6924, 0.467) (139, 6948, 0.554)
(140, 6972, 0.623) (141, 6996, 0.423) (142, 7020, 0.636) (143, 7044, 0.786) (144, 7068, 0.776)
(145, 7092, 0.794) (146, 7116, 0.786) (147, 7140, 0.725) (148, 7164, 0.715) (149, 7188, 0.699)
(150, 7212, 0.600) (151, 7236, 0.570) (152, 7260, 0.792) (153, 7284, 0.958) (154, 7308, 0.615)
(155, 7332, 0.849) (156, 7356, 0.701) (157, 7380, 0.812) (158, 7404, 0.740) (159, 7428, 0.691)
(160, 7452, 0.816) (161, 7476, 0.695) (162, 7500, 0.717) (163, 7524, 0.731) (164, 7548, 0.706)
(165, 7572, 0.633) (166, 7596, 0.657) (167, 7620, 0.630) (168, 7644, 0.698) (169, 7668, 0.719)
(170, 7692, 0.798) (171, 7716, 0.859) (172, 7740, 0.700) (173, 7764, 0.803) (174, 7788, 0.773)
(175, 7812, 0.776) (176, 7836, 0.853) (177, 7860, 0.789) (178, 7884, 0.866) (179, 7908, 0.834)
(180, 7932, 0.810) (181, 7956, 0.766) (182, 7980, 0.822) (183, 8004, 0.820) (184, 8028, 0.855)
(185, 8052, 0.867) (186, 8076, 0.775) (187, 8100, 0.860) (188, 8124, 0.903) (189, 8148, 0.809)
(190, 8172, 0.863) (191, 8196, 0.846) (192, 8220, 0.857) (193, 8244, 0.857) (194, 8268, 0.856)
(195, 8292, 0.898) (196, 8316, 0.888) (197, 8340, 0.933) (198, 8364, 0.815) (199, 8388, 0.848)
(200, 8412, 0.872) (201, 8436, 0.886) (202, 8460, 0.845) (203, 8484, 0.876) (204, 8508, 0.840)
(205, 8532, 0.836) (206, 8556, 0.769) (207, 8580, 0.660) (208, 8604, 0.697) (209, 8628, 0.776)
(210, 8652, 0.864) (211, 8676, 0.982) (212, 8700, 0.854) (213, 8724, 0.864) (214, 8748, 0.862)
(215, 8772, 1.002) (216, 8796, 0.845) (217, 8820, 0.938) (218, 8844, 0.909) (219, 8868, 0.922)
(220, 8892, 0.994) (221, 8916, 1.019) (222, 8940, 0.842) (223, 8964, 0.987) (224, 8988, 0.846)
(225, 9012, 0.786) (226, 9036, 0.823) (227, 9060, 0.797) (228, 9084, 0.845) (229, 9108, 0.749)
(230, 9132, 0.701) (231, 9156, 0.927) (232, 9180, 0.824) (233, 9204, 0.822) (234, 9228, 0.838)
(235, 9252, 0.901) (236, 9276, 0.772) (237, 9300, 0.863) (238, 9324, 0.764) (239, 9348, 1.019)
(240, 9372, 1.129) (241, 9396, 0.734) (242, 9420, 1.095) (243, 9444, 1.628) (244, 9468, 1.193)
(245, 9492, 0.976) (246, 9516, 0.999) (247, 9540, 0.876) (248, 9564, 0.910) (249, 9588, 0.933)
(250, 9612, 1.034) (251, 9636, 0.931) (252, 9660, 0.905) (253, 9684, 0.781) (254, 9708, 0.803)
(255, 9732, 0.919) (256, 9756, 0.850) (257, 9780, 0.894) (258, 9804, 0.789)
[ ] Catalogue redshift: 0.761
